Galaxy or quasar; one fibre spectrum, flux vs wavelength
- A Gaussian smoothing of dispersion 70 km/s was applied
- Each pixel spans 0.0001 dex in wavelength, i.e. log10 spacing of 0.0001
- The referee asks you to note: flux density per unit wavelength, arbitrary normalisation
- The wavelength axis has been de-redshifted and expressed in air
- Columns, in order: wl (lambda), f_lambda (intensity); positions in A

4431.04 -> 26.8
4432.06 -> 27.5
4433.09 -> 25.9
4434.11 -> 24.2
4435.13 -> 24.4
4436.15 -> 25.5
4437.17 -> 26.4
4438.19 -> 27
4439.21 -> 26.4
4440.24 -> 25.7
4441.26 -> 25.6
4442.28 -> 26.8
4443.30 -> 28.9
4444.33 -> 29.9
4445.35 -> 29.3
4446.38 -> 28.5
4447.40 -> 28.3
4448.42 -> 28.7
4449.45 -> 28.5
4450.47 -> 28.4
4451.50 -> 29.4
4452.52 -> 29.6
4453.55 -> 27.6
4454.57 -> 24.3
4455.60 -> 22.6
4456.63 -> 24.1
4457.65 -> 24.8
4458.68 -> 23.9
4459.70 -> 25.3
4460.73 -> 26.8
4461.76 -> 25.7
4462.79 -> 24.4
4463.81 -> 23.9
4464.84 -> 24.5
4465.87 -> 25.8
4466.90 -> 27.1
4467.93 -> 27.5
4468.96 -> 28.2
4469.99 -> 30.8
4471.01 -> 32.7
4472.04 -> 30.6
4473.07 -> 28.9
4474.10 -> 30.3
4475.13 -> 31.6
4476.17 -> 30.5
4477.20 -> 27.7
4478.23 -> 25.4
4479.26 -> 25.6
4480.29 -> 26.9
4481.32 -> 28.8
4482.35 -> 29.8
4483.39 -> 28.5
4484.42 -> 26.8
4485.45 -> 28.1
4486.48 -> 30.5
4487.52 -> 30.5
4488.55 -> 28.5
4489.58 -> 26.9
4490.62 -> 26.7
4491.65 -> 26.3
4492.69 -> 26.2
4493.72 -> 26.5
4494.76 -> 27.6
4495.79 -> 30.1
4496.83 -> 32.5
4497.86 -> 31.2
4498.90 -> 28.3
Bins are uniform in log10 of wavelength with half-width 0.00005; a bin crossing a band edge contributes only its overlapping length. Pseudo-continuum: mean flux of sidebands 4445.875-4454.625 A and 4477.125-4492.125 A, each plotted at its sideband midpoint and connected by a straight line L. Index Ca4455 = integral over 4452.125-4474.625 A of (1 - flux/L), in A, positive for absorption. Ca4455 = 1.10 A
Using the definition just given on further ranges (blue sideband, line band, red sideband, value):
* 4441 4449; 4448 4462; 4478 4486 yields 0.86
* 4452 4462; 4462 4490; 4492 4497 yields -1.36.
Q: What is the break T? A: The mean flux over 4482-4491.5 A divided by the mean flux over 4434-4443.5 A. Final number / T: 1.09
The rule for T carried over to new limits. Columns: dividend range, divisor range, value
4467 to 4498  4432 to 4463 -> 1.08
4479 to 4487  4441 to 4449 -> 1.00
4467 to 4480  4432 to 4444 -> 1.11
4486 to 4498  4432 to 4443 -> 1.10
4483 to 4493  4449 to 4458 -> 1.05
